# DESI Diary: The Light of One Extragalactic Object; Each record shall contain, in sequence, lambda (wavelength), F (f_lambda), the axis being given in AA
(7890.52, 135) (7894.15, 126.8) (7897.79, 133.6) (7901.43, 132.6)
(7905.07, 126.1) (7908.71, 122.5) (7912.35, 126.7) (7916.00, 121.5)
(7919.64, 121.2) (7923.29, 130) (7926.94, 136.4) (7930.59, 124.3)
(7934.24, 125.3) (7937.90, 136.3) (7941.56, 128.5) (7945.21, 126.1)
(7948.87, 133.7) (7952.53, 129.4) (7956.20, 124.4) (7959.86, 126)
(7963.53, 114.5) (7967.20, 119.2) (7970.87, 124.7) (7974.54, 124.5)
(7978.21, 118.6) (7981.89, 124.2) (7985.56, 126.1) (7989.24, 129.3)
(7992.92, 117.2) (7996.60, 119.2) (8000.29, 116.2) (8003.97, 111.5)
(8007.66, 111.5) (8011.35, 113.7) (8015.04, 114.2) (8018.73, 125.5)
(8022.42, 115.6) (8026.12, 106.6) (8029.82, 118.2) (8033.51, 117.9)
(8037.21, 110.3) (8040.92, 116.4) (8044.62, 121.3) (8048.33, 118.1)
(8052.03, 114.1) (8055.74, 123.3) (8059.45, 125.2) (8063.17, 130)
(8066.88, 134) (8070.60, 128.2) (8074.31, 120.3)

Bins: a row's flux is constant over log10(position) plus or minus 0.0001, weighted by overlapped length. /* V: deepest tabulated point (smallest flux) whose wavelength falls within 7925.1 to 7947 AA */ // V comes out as 124.3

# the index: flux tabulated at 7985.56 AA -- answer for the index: 126.1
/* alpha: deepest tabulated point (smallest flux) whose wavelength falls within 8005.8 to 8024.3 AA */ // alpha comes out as 111.5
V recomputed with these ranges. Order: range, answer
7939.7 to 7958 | 124.4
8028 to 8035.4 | 117.9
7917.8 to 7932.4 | 121.2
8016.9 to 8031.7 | 106.6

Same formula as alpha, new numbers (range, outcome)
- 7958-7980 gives 114.5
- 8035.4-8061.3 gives 110.3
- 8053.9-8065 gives 123.3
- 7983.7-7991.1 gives 126.1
